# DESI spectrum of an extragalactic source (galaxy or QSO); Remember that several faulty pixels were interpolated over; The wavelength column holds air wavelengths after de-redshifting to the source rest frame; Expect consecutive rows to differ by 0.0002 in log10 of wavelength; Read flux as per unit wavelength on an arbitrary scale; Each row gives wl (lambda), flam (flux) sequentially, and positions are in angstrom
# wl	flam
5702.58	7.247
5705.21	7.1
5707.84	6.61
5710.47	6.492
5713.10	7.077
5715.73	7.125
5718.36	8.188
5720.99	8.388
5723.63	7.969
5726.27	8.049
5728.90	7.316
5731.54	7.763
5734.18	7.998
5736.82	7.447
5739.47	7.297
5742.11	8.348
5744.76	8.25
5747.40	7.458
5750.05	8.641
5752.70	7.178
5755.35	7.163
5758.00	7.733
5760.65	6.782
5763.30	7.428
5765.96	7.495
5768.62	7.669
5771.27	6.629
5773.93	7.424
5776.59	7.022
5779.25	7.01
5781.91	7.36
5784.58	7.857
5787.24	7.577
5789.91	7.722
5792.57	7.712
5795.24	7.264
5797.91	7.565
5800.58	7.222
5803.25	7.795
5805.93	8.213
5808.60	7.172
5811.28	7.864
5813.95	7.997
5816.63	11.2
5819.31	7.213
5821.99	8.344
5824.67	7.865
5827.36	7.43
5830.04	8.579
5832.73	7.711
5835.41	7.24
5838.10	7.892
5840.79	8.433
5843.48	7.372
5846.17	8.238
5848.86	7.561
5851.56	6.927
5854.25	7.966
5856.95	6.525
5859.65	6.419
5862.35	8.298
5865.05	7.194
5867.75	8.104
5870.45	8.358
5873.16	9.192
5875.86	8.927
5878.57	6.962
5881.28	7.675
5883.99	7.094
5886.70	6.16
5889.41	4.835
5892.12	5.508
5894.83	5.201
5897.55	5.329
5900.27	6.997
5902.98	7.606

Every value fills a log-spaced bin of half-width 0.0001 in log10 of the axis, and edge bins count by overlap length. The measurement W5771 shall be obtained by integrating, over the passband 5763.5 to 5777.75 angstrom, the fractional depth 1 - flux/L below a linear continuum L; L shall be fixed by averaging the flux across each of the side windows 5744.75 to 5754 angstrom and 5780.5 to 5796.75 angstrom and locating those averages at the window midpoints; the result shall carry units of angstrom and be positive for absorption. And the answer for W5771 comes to 0.8 angstrom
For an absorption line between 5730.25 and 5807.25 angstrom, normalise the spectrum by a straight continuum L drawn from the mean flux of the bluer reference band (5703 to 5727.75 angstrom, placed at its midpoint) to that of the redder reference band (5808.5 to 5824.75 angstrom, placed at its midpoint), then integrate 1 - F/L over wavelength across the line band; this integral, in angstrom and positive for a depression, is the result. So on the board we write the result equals 3.5 angstrom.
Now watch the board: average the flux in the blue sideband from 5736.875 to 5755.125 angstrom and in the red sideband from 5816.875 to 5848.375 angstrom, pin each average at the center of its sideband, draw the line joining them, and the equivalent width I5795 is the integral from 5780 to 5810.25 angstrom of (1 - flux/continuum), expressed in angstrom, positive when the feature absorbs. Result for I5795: 1.2 angstrom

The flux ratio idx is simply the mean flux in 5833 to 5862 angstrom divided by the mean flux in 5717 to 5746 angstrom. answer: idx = 0.95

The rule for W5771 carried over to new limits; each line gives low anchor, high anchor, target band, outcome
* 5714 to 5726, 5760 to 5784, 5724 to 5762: -0.37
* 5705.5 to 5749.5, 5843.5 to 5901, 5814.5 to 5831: -2.53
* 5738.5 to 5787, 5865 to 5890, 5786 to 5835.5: -2.53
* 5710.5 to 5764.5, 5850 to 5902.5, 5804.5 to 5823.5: -2.50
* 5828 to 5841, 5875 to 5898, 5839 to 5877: -3.28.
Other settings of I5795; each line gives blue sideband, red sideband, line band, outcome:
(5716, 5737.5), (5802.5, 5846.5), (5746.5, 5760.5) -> 0.6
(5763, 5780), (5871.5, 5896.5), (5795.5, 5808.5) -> -0.9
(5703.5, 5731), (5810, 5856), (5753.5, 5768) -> 0.6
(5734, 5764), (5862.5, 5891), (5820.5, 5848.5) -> -1.4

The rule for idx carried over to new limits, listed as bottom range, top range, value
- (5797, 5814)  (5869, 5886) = 1.04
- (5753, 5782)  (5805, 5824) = 1.14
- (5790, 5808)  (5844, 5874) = 1.01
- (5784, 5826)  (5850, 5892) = 0.92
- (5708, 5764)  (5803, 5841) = 1.06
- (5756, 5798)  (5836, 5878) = 1.06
